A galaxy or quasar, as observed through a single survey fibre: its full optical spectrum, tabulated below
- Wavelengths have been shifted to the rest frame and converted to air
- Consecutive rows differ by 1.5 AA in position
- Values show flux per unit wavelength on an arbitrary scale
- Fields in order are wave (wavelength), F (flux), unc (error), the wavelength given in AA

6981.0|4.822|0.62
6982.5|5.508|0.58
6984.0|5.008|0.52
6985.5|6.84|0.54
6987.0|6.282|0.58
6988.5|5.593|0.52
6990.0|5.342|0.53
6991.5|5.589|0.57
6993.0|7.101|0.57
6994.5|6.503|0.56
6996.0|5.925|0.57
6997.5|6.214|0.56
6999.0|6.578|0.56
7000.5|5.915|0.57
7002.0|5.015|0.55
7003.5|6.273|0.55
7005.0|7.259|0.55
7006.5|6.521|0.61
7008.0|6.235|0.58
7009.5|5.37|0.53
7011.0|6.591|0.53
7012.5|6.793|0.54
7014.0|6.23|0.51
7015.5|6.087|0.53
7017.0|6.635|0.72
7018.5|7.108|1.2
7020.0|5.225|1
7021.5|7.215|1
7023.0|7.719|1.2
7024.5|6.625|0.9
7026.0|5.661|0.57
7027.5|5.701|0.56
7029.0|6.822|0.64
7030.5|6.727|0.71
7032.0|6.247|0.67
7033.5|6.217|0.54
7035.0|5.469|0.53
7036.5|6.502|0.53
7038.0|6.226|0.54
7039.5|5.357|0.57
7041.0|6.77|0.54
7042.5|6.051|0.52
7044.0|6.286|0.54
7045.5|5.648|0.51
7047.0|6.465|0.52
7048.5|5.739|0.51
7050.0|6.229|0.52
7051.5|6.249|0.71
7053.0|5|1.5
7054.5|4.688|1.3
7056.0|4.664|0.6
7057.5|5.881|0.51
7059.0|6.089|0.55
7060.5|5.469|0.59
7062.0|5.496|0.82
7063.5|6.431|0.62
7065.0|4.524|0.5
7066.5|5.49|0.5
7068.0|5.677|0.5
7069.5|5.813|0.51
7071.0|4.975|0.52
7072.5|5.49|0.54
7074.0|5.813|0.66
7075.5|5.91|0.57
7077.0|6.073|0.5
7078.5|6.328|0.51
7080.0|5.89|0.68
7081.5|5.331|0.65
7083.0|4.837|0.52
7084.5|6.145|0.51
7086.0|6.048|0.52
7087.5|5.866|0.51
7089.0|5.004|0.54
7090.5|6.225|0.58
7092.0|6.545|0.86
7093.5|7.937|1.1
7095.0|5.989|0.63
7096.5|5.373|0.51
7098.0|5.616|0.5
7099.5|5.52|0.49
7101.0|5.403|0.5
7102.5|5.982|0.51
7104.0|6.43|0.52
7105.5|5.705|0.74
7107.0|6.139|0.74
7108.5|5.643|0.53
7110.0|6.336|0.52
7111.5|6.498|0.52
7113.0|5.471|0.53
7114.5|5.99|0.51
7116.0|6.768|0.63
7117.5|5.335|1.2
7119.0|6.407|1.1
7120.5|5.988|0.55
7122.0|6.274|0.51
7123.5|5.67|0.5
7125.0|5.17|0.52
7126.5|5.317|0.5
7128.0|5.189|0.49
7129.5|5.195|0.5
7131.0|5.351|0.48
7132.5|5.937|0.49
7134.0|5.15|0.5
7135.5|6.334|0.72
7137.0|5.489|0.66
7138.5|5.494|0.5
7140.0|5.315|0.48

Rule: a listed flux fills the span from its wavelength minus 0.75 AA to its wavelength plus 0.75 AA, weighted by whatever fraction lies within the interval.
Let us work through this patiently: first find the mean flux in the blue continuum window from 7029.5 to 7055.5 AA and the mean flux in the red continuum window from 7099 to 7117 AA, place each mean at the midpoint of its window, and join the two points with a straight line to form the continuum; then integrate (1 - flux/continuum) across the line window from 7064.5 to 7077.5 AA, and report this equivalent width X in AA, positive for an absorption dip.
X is 1.0 AA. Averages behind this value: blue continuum 5.99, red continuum 5.99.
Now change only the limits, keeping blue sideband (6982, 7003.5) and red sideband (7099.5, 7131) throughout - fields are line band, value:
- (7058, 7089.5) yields 1.2 AA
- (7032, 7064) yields 0.3 AA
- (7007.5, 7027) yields -1.5 AA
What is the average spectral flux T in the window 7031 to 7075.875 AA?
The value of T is 5.77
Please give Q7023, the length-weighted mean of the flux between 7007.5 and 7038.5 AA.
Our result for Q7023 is 6.35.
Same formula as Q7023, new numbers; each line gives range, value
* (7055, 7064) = 5.62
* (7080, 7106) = 5.88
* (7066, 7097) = 5.85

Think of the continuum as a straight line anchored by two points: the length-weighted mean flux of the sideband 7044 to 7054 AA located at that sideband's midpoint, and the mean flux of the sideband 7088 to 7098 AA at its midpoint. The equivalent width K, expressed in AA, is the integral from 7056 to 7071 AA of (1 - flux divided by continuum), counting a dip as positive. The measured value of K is 1.00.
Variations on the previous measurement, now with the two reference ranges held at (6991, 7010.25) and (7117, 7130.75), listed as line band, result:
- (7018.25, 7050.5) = -1.18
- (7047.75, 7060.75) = 0.84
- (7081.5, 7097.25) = -0.52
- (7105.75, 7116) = -0.69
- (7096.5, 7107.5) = -0.14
